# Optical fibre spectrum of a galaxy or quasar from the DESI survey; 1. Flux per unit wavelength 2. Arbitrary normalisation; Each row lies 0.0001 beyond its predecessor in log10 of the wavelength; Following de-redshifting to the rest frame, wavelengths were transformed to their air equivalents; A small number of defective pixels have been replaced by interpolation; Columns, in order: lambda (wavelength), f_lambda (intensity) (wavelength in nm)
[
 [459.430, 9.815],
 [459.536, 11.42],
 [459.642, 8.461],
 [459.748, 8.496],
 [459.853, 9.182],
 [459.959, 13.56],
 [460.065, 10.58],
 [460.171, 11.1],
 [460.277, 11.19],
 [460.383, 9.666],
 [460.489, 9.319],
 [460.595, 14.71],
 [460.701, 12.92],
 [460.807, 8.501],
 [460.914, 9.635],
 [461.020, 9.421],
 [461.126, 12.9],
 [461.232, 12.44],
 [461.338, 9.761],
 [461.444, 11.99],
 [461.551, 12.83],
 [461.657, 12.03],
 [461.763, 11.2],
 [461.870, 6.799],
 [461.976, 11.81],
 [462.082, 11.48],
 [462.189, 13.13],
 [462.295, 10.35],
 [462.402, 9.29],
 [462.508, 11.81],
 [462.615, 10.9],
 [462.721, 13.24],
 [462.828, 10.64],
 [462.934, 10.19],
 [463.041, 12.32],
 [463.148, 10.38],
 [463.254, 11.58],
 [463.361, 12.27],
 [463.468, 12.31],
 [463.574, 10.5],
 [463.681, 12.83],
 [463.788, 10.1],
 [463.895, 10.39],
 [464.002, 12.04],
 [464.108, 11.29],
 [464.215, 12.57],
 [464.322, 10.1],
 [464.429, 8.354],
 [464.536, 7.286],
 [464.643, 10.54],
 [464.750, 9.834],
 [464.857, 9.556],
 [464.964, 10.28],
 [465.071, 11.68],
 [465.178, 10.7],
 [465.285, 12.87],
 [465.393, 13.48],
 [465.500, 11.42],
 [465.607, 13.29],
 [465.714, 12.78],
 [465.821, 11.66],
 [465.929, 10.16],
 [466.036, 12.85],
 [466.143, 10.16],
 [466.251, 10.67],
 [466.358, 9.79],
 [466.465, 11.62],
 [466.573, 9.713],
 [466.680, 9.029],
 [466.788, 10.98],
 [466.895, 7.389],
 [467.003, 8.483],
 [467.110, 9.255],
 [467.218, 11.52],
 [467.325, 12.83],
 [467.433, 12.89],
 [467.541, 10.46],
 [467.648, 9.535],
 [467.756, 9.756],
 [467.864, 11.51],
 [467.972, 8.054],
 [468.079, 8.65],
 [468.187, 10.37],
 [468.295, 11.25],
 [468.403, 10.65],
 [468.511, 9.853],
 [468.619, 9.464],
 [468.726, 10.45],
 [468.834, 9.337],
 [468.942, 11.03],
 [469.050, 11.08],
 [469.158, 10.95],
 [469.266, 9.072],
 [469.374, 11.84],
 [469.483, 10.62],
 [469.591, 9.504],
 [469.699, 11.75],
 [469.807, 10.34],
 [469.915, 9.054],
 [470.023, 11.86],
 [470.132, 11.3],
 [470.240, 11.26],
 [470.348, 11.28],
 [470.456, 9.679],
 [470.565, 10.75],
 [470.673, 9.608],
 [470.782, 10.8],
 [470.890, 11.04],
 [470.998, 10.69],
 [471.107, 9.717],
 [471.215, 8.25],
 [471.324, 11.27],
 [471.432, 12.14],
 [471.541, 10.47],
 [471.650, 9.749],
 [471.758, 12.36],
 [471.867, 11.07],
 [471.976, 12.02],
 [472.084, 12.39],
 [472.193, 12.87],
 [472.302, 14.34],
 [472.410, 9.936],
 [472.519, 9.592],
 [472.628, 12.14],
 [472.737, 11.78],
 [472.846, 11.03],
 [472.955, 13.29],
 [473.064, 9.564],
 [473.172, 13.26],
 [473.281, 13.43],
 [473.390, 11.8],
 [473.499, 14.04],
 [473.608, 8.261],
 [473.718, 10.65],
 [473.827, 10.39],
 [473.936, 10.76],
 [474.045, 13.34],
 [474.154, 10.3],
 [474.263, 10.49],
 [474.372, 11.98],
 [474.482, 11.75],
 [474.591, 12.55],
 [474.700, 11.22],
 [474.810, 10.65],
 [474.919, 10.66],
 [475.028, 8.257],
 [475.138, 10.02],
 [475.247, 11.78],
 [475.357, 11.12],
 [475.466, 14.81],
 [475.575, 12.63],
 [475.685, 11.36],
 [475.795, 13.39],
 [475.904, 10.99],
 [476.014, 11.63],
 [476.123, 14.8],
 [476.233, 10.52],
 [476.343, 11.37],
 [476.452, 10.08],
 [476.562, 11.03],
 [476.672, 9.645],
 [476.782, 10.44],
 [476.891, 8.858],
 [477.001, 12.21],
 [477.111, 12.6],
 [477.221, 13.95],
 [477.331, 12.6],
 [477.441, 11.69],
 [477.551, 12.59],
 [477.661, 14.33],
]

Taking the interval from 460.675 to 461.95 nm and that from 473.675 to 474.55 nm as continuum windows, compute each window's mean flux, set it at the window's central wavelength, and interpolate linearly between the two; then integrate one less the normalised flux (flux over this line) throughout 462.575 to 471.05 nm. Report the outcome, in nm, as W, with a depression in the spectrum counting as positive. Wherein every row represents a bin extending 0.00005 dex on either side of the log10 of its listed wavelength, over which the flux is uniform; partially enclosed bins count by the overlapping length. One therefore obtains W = 0.22 nm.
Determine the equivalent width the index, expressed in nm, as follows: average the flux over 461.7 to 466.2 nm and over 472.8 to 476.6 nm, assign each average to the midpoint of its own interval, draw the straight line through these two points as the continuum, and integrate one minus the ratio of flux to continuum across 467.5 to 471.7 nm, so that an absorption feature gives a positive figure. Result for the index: 0.35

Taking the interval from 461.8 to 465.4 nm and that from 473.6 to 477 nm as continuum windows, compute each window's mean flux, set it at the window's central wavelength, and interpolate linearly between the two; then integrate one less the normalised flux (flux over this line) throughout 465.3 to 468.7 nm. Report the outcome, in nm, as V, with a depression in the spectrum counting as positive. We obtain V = 0.11 nm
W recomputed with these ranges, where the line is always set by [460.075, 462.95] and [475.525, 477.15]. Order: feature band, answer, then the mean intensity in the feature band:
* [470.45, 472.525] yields 0.06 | 11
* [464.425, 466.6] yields 0.04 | 11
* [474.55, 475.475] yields 0.03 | 11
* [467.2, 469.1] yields 0.13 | 10.5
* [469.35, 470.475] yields 0.05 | 10.8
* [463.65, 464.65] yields 0.06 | 10.5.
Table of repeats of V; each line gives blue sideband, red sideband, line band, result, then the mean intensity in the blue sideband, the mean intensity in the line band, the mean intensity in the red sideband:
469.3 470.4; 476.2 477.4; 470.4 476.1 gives -0.153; 10.8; 11.3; 11.2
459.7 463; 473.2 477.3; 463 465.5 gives 0.021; 11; 11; 11.5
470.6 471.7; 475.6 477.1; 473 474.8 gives -0.099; 10.4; 11.5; 11.3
